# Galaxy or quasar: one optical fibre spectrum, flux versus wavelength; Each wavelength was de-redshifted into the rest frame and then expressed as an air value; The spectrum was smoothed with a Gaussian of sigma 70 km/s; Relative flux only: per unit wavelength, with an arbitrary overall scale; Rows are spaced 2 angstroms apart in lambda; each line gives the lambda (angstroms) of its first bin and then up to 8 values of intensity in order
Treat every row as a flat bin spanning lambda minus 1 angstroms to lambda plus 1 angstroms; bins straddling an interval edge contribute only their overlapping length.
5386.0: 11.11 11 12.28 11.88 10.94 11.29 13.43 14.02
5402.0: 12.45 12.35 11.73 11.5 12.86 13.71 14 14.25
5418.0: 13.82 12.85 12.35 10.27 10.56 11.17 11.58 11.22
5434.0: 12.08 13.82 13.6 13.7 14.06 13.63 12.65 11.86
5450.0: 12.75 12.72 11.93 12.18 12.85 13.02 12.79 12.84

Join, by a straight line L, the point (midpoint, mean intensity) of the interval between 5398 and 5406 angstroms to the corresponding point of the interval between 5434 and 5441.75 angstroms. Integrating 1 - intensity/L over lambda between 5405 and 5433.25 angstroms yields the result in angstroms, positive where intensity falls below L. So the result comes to 1.9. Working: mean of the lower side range 12.8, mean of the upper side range 13.5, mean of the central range 12.3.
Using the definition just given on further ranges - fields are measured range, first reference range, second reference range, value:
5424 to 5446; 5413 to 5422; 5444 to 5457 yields 0.9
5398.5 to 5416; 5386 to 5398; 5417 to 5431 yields -1.8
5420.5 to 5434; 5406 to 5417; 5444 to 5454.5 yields 1.6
